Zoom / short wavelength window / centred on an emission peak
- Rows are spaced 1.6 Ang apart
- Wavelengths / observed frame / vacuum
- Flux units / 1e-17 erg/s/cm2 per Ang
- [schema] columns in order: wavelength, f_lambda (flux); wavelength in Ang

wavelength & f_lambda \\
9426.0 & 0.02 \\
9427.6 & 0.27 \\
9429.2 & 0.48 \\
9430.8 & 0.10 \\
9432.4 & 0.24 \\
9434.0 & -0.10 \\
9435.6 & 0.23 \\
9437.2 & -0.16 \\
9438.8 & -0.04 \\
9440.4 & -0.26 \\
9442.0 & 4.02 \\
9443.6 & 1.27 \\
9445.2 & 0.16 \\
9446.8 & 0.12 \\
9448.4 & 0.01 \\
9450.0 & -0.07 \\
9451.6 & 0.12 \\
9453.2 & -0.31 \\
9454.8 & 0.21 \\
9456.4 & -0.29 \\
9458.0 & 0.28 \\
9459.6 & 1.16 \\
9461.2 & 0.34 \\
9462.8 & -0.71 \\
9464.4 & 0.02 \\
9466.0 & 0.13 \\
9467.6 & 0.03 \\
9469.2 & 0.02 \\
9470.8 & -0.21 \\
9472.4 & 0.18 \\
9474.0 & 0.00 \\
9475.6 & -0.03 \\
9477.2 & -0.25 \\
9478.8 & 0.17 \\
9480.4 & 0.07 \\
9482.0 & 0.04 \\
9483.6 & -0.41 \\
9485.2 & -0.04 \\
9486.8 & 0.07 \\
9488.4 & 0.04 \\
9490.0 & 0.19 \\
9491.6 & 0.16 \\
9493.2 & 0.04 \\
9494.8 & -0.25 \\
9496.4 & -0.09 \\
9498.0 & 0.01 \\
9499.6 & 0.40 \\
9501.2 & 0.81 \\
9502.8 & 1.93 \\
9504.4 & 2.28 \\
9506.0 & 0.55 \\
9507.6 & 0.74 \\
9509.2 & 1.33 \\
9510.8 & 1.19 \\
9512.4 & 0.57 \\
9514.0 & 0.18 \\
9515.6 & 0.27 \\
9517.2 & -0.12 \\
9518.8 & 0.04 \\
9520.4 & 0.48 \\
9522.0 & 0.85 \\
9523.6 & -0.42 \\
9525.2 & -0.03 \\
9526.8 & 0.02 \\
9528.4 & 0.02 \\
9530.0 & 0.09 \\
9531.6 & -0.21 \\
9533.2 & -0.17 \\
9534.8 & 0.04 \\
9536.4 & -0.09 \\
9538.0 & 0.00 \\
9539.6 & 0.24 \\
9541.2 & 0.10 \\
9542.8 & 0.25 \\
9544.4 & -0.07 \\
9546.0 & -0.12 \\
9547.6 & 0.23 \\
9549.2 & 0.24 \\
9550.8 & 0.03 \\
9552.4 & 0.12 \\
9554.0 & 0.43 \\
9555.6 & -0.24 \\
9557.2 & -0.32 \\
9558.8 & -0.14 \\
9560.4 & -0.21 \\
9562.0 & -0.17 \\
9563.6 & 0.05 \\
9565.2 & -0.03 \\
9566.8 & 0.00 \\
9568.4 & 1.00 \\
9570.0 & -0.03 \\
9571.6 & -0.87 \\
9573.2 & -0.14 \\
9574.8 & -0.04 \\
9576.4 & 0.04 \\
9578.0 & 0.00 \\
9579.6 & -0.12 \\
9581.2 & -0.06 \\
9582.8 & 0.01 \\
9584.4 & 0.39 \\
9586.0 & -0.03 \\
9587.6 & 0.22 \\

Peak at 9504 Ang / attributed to [O II]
